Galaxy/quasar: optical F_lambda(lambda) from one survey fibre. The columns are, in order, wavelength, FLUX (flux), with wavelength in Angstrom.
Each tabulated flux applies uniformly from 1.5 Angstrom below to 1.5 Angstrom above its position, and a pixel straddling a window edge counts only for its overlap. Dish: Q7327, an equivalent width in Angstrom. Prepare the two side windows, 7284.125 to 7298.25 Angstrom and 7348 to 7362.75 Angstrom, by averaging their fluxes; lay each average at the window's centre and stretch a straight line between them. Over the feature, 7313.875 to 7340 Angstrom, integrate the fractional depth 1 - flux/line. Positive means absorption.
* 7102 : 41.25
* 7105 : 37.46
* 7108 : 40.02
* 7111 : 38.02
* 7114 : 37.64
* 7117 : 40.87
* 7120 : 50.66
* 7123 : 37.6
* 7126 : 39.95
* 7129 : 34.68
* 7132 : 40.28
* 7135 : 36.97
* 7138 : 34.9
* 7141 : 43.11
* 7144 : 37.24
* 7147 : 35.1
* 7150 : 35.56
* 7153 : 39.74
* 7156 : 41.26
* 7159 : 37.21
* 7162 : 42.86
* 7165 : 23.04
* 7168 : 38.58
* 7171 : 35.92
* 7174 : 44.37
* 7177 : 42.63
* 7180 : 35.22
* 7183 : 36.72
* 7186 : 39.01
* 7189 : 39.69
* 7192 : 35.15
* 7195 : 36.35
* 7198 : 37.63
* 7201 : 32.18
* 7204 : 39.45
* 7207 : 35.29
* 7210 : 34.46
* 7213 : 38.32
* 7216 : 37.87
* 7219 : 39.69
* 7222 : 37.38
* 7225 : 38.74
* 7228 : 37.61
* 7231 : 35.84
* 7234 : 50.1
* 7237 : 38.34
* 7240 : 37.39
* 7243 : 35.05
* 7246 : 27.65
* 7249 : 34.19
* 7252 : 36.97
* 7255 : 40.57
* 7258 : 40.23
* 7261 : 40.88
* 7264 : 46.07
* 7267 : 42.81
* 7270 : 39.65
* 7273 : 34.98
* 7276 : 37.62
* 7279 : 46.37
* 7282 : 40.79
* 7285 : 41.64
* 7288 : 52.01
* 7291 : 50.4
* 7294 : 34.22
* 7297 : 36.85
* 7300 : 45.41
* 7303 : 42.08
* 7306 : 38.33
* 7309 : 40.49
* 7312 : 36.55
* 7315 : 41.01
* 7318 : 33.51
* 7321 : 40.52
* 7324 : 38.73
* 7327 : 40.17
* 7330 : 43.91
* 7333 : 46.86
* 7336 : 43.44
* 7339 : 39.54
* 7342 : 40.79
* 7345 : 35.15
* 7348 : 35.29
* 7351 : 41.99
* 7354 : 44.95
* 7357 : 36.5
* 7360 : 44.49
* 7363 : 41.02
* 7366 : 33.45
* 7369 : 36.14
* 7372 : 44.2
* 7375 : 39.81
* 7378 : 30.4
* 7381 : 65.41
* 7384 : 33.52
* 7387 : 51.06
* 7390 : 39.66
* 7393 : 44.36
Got 0.7 Angstrom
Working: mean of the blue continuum 43.2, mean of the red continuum 41.2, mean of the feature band 40.9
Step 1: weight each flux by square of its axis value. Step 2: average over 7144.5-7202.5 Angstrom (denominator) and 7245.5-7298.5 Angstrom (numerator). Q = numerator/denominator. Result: 1.12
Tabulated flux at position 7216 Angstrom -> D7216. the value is 37.87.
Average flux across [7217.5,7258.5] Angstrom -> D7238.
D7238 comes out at 37.8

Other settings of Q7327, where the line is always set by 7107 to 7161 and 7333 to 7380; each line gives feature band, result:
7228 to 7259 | 1.36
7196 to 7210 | 1.15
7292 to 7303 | -0.09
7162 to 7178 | 0.73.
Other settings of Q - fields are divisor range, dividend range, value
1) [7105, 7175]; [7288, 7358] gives 1.11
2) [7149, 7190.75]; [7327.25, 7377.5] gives 1.11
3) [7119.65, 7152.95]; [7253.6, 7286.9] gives 1.11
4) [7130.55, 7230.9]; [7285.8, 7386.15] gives 1.14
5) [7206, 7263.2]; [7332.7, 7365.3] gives 1.10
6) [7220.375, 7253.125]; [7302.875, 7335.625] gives 1.11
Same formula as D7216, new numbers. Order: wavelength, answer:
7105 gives 37.46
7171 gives 35.92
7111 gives 38.02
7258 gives 40.23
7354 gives 44.95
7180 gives 35.22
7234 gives 50.1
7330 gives 43.91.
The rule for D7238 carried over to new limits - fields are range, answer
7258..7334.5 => 41.3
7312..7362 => 40.3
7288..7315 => 41.2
